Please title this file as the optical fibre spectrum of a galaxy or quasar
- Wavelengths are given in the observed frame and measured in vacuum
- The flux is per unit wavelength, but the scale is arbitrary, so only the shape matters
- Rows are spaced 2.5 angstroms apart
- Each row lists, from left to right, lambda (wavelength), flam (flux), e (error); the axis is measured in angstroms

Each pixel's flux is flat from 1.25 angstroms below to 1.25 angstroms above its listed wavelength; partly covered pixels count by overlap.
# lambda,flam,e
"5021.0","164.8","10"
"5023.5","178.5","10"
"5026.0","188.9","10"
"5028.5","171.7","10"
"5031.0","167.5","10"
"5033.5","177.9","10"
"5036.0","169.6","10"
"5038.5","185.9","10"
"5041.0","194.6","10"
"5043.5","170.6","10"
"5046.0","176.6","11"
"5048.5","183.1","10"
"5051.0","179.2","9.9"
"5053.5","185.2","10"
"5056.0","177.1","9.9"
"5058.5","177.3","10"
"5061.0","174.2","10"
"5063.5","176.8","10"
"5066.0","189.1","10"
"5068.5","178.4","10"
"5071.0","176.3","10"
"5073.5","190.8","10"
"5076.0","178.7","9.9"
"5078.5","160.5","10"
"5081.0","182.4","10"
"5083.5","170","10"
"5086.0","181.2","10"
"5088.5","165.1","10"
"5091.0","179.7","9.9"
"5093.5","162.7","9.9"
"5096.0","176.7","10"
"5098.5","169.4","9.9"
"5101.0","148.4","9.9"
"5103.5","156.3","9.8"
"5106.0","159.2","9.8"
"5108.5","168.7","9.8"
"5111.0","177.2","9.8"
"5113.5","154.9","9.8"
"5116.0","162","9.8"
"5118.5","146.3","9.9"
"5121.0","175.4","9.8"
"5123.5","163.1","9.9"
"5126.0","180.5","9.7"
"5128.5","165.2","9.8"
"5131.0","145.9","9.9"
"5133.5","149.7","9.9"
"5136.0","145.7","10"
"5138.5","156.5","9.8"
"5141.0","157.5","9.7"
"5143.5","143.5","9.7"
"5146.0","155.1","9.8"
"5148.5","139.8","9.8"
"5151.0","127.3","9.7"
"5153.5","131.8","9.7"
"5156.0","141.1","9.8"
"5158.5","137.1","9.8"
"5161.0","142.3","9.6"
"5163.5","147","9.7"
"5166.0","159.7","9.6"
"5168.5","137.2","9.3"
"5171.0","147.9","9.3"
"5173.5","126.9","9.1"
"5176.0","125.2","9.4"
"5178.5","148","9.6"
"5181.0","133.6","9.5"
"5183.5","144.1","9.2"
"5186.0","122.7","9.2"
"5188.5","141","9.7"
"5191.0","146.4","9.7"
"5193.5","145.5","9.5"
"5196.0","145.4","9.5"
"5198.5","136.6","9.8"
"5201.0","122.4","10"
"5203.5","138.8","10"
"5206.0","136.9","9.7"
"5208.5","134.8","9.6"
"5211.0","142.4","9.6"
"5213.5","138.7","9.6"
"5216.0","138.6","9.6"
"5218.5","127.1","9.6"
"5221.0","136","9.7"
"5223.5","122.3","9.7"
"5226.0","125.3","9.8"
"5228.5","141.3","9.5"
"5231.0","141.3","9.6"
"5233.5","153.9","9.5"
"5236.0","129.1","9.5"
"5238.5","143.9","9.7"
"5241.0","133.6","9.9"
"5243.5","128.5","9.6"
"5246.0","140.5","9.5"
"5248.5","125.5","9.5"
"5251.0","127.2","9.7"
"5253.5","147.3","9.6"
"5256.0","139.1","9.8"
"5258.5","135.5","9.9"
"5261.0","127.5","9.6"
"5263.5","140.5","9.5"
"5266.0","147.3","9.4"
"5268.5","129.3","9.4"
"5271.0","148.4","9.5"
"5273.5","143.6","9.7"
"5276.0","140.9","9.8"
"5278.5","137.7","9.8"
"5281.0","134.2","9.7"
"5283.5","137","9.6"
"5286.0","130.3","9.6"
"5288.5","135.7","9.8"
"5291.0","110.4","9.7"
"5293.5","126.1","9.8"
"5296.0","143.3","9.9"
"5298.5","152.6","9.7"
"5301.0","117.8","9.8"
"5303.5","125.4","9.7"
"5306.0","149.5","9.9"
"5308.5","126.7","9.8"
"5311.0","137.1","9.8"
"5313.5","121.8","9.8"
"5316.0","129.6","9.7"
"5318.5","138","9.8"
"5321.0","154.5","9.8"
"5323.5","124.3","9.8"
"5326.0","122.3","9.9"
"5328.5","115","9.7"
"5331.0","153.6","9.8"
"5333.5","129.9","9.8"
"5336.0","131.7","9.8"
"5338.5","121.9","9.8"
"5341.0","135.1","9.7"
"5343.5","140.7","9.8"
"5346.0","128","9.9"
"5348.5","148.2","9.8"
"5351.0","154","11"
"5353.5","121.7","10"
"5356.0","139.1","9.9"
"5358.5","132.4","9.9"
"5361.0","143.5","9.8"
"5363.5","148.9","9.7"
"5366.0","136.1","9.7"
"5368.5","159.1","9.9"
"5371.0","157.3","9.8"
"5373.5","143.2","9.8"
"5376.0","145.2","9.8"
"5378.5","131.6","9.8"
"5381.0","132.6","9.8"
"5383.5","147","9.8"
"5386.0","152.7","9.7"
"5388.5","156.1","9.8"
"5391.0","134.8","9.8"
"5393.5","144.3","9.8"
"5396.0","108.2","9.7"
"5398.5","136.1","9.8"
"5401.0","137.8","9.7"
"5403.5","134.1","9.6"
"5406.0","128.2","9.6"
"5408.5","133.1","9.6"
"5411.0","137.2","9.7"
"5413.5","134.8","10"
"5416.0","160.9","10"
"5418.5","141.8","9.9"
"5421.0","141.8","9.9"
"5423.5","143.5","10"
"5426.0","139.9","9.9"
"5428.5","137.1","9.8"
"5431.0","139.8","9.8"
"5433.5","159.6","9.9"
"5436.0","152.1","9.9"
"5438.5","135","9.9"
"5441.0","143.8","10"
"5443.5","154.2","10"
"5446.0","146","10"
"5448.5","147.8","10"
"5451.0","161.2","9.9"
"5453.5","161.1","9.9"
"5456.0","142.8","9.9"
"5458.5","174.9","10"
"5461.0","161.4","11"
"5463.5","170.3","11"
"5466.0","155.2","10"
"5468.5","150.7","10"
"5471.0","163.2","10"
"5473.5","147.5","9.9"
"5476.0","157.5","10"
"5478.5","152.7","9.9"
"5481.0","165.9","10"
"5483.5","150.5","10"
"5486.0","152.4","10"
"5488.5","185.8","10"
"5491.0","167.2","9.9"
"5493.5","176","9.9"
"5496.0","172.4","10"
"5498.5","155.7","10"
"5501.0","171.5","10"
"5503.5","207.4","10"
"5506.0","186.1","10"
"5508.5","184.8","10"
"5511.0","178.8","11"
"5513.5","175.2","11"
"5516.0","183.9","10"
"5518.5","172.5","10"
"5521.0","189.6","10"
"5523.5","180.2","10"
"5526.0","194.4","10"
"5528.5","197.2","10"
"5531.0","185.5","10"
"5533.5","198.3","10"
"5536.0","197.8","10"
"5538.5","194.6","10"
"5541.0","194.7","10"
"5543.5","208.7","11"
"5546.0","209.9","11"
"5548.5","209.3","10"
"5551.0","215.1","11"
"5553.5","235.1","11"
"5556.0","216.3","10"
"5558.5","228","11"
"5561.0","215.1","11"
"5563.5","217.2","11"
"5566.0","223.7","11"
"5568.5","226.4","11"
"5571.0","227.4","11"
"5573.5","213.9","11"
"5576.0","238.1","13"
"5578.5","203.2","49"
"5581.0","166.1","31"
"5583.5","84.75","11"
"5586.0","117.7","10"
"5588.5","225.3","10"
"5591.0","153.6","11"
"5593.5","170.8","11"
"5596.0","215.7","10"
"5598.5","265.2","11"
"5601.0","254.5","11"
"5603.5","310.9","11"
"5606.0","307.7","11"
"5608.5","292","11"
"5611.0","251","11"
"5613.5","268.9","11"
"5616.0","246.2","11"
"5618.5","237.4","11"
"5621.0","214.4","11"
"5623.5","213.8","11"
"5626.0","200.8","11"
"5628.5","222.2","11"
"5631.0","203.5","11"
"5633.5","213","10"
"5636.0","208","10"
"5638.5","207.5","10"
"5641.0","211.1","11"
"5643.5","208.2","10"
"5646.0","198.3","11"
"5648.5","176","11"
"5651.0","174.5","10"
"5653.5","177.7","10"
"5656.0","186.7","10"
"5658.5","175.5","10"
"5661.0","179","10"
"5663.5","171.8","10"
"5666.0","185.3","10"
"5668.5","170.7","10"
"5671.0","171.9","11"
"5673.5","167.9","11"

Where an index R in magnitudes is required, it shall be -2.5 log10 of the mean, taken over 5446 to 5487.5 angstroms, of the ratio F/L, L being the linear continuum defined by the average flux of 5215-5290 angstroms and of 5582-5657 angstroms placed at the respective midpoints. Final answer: 0.16 mag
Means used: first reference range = 136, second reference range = 214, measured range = 157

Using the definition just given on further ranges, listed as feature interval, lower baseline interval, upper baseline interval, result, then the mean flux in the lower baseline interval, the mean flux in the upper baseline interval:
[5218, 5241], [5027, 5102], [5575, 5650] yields 0.35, 176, 216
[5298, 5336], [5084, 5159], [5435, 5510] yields 0.20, 158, 162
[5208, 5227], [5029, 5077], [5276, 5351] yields 0.13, 179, 134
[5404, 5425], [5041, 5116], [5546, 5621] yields 0.42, 173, 222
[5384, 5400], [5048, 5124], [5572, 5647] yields 0.39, 172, 218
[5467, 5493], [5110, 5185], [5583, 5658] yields 0.22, 149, 215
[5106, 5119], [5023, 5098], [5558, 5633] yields 0.12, 177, 220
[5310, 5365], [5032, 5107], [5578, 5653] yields 0.39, 175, 214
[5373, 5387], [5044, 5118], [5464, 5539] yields 0.22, 173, 175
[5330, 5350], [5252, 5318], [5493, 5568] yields 0.10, 135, 196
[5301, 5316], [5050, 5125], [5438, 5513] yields 0.26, 171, 163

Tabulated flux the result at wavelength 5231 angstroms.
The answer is 141.3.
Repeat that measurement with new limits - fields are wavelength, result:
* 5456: 142.8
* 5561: 215.1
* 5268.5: 129.3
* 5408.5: 133.1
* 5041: 194.6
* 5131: 145.9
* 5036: 169.6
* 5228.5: 141.3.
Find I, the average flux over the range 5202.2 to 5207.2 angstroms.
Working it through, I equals 138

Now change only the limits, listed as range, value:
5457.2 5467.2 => 165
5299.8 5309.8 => 130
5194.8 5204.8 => 136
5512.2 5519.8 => 177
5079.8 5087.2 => 178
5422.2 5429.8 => 140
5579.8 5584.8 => 125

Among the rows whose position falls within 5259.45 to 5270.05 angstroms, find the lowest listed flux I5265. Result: 127.5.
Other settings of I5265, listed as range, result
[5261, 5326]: 110.4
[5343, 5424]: 108.2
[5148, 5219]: 122.4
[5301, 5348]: 115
